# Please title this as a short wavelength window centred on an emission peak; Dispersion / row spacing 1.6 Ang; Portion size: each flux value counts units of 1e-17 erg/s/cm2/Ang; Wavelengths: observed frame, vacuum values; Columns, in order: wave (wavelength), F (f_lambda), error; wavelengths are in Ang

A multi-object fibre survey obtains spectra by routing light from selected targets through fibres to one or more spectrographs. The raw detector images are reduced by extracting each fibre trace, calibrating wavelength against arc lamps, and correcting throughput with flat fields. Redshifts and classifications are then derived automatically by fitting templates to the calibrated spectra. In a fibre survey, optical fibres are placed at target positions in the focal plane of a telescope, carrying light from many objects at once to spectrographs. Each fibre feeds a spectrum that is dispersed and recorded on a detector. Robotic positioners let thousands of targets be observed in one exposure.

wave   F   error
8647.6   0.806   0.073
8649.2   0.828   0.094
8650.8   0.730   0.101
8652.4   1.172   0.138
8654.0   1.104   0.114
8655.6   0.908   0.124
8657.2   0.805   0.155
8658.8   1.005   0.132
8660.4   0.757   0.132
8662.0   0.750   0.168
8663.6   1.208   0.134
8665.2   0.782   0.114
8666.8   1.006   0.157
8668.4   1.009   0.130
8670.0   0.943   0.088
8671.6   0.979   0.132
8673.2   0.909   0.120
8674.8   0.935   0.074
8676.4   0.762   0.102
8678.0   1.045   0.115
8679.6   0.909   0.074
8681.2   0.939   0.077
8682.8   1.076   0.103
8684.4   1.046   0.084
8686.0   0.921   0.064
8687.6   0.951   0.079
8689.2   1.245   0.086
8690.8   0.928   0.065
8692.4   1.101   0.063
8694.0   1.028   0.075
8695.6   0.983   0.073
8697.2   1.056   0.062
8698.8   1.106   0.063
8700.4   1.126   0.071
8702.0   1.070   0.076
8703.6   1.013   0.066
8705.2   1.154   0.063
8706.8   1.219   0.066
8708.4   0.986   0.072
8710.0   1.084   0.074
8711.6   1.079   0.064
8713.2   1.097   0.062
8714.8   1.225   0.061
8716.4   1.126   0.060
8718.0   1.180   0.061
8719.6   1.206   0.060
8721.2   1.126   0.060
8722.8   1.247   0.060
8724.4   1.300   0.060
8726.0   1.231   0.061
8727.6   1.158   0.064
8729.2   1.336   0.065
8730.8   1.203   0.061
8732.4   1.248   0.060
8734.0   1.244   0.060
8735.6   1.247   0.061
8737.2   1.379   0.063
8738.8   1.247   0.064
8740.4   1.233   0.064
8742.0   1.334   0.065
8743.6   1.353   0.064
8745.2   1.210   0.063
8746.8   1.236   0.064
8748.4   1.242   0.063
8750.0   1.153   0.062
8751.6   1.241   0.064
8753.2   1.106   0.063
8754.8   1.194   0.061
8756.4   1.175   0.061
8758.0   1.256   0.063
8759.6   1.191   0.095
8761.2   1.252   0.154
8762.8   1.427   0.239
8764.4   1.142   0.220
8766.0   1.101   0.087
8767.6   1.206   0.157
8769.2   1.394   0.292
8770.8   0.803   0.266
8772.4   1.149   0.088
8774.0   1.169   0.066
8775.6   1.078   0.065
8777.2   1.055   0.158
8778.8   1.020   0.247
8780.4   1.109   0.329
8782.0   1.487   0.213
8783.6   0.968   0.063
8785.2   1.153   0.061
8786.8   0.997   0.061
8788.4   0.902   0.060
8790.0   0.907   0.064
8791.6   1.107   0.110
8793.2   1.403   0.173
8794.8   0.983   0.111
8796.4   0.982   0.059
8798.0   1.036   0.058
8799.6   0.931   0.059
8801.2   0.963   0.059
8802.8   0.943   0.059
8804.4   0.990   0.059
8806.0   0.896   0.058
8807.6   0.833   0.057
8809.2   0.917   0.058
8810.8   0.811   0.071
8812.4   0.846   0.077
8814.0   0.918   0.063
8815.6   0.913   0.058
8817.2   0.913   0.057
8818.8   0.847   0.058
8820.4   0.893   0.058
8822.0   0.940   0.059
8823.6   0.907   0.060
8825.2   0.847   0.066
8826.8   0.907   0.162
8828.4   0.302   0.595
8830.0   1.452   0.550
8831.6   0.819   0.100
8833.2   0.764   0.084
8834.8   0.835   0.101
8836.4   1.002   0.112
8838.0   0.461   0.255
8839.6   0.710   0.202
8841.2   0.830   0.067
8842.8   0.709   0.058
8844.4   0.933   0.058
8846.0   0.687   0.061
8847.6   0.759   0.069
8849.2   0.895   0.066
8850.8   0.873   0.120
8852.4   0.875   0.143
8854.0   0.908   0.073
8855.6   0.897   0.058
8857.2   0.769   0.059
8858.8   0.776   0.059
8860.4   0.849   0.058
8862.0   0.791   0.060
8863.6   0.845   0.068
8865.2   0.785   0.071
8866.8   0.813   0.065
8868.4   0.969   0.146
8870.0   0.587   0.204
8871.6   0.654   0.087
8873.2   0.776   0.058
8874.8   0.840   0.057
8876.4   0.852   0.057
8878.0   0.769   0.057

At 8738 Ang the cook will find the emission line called Mg II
